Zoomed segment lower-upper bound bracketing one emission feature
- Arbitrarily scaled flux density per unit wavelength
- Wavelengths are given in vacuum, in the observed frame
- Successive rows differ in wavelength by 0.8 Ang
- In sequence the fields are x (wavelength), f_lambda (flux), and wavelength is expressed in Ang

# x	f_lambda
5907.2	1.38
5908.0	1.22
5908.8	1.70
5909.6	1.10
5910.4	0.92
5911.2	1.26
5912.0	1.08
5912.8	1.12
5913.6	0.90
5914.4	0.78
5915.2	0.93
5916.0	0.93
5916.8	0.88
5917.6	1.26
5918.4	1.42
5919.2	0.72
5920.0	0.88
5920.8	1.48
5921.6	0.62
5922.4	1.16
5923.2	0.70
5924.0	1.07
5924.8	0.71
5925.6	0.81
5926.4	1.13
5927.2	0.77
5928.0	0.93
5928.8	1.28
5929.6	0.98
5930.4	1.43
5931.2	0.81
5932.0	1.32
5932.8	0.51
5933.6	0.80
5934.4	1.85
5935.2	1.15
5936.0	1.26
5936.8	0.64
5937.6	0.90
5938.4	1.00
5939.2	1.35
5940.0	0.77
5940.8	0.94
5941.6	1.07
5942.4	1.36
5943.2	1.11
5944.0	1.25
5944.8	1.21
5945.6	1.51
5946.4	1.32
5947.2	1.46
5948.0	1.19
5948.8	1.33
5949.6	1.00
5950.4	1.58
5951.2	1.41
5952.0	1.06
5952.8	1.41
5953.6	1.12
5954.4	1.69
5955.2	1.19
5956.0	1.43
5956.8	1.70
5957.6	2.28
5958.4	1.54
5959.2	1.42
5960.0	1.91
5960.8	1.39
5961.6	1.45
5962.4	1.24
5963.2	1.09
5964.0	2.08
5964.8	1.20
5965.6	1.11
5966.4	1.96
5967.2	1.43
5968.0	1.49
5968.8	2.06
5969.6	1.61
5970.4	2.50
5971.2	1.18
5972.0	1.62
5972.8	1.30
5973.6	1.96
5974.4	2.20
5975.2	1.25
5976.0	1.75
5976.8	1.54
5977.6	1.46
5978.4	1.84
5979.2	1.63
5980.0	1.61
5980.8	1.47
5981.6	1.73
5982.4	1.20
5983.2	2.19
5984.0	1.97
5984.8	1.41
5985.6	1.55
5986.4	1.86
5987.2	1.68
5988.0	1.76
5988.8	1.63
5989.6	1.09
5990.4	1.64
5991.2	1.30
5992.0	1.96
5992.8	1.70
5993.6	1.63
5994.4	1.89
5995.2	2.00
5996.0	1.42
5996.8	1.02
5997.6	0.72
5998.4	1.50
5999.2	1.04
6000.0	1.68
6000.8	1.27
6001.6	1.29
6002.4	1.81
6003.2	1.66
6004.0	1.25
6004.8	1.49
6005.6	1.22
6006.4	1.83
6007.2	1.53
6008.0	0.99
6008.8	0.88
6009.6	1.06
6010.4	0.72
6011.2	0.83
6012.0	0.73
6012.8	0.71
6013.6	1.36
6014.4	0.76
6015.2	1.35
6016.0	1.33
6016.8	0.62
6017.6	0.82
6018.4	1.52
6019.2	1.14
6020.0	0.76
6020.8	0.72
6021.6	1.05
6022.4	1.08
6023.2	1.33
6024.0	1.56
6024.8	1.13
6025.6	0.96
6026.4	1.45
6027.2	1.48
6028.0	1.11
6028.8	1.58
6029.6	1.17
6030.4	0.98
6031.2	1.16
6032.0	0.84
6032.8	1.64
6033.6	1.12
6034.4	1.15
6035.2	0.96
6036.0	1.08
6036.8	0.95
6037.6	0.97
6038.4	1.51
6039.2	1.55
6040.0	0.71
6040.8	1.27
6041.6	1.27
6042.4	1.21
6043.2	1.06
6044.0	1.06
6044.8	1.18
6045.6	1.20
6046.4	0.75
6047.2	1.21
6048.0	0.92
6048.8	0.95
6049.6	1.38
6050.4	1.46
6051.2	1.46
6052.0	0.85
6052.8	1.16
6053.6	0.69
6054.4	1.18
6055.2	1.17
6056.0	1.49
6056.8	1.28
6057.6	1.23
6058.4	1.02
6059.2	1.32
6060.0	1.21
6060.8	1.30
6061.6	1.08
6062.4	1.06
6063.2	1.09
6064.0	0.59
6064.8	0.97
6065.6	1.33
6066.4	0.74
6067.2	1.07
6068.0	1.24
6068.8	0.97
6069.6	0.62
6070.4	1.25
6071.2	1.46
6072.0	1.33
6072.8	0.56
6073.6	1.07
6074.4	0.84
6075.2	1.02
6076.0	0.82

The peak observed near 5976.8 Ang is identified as Mg II 2798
